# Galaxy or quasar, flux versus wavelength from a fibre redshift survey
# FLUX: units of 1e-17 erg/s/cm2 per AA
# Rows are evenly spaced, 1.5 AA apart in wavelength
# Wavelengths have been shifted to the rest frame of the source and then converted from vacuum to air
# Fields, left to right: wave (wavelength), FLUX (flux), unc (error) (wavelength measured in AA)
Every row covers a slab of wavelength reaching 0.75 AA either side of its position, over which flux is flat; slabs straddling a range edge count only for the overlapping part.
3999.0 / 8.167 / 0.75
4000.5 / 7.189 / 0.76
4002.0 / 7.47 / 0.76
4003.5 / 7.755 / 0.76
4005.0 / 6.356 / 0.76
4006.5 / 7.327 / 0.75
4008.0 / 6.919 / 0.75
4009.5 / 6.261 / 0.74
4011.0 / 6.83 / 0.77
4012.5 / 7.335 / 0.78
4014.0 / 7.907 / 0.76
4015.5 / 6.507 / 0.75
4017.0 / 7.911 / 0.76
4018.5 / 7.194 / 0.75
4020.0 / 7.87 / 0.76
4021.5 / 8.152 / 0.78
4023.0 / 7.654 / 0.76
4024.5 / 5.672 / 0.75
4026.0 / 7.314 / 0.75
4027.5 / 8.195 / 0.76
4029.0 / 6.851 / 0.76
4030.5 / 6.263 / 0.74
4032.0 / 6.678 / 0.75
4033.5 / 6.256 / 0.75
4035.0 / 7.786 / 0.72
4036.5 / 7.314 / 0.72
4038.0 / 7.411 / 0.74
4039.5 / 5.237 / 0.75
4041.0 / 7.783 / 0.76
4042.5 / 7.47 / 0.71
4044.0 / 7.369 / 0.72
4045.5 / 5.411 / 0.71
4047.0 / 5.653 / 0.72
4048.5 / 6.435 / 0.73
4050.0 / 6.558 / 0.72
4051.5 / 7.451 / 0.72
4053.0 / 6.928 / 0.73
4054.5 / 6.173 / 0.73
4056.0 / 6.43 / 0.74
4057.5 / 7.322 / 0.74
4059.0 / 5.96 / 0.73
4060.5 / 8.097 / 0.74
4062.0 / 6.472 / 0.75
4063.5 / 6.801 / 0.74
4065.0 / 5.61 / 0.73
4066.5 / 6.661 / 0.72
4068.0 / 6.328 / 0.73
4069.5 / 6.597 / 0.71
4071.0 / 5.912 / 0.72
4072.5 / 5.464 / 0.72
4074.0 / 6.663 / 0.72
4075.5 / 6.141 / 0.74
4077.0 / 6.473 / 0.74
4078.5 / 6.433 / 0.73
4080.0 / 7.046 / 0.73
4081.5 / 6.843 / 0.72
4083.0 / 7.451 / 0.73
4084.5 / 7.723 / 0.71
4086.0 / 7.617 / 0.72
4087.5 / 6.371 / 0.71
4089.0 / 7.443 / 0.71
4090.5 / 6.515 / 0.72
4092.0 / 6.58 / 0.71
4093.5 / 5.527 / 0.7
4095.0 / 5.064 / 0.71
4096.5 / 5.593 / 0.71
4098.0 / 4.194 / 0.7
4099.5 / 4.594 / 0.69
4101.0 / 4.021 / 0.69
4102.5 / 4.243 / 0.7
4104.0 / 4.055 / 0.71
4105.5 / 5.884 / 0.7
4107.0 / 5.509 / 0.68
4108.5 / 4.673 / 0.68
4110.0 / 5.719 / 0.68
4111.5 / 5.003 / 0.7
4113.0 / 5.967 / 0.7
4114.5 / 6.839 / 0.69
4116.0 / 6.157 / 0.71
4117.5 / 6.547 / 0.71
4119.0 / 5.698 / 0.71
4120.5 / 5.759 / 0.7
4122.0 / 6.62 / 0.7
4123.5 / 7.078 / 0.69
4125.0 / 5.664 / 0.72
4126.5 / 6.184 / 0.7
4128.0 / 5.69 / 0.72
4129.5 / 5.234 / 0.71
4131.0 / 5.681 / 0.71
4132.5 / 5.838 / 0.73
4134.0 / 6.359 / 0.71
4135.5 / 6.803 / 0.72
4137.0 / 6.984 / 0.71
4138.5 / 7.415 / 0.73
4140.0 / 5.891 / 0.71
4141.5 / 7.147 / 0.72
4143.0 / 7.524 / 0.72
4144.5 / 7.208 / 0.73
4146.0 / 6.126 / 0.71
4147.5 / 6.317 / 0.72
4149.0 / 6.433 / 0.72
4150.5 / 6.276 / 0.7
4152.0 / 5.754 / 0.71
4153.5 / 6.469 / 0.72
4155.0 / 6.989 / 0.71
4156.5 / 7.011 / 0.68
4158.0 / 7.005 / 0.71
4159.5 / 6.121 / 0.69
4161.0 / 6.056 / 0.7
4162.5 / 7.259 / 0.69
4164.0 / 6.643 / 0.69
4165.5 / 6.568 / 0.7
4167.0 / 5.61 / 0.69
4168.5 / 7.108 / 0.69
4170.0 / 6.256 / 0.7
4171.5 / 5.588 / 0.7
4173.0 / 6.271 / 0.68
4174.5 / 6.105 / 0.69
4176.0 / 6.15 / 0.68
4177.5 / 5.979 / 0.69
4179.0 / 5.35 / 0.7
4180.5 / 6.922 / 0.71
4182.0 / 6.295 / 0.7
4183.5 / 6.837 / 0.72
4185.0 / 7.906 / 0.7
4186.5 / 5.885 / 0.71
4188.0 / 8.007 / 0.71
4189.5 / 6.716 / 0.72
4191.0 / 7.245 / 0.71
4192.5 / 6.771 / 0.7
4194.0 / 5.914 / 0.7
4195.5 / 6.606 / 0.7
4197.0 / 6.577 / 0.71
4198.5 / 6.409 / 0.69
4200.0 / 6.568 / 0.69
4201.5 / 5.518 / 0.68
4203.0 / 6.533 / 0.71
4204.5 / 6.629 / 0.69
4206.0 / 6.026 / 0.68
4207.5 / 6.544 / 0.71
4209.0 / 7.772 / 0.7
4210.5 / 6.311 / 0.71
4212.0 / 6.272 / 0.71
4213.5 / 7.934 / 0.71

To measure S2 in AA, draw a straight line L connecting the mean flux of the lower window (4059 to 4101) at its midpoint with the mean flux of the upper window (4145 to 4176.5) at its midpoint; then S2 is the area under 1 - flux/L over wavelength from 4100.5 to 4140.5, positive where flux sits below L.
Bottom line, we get 3.3 AA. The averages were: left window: 6.33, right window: 6.39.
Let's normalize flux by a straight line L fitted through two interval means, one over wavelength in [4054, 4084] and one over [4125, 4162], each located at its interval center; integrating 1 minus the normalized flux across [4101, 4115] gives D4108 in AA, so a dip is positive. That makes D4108 2.7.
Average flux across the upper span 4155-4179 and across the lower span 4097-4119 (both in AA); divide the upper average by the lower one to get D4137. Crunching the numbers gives 1.21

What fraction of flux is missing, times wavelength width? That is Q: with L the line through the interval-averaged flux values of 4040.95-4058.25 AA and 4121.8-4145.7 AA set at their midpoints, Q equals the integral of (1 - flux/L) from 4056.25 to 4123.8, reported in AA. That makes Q 4.8 AA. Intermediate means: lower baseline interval 6.71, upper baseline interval 6.45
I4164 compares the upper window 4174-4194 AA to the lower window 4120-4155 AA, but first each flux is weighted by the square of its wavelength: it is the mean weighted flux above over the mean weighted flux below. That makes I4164 1.1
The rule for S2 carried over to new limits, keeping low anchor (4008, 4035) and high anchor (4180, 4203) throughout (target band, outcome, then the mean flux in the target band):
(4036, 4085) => 2.6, 6.65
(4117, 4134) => 2.1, 6.01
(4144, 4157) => 0.6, 6.49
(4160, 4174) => 0.8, 6.36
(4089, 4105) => 4.1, 5.16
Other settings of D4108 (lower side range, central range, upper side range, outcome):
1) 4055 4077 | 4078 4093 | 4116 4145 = -1.3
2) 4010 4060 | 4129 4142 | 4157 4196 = 0.5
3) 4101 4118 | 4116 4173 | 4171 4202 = -4.8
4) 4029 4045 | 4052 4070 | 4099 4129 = -0.3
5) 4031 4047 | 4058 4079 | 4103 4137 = 0.2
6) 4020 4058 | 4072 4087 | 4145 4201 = -0.1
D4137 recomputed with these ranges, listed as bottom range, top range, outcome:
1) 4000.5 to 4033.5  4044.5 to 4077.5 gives 0.90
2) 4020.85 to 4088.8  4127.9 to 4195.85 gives 0.96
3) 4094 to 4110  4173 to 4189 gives 1.35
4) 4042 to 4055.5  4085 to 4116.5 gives 0.85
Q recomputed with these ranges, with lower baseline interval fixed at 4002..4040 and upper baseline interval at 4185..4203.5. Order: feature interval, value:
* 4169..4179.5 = 1.1 AA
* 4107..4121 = 2.1 AA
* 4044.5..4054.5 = 0.9 AA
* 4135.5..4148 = -0.1 AA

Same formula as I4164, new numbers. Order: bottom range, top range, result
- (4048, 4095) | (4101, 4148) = 0.93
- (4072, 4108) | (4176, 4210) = 1.16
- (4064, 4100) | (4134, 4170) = 1.09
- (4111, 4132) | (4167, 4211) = 1.12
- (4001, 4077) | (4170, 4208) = 1.01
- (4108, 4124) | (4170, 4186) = 1.09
